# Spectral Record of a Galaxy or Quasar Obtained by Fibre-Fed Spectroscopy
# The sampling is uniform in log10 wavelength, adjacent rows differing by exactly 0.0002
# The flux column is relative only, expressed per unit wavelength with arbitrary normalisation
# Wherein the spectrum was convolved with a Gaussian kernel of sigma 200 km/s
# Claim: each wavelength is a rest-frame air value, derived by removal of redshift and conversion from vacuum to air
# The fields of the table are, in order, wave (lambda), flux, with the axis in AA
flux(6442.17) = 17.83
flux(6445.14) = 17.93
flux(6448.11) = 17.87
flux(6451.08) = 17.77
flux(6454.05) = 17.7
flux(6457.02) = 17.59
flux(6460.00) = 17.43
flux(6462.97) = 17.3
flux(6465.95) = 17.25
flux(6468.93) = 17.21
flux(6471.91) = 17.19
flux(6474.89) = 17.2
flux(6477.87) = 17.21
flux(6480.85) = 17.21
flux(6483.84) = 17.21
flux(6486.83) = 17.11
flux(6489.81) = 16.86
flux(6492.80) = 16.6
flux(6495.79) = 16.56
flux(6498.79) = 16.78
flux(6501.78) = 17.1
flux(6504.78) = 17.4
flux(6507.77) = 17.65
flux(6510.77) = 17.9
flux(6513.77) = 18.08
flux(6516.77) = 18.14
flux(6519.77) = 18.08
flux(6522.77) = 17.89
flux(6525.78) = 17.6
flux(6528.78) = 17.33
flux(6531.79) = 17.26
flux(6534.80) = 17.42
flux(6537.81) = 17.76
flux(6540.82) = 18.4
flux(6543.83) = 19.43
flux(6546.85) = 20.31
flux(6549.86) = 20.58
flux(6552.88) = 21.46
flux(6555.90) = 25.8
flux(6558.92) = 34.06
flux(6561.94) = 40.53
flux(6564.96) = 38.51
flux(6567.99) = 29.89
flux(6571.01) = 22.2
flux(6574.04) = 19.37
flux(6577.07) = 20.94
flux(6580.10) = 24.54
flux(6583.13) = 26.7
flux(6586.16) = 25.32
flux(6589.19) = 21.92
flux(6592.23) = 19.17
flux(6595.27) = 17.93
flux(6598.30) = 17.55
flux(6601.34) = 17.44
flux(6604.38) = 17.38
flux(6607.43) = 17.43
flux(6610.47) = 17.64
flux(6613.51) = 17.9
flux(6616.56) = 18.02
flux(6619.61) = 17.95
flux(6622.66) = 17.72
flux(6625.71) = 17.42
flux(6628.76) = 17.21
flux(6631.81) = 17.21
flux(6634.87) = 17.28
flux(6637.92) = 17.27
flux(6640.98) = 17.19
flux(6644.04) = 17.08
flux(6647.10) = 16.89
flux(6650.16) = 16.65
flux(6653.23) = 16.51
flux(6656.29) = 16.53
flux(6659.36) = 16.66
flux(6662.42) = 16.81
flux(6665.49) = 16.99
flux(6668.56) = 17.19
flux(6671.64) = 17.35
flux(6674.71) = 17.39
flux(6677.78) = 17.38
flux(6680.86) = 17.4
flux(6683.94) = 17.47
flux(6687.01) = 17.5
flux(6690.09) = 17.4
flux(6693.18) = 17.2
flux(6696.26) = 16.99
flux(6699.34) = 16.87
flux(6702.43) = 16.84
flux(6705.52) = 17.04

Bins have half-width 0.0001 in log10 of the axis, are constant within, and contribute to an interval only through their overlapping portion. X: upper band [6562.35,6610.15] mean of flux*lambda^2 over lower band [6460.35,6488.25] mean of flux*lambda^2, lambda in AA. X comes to 1.36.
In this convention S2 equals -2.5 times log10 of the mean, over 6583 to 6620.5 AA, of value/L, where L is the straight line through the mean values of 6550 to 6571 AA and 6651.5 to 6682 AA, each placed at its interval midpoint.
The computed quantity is 0.30 mag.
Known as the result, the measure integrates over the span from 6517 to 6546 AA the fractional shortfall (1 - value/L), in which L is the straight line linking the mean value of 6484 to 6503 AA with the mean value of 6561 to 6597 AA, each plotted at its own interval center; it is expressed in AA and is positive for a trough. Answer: 3.7 AA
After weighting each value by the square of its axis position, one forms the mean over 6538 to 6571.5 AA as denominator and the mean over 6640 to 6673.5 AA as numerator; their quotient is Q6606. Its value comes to 0.7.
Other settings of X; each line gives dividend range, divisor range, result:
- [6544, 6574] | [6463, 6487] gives 1.63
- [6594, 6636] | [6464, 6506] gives 1.07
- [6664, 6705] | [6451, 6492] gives 1.06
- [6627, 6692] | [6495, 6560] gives 0.93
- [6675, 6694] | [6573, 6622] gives 0.90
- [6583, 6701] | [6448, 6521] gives 1.07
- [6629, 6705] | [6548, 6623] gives 0.77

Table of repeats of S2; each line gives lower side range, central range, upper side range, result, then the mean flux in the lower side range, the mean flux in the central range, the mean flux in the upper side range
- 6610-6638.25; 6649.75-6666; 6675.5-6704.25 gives 0.05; 17.6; 16.7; 17.2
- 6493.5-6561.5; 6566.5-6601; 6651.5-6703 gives -0.19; 19.5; 22.1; 17.1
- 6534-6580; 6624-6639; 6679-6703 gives 0.18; 24.6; 17.3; 17.2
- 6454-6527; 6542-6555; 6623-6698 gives -0.19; 17.4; 20.6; 17.1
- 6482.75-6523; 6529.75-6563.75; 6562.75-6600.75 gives -0.09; 17.4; 23.1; 23.8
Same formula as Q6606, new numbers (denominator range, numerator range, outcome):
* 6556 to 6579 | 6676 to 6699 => 0.62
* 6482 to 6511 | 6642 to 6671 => 1.03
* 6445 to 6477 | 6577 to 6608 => 1.23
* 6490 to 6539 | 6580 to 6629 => 1.13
